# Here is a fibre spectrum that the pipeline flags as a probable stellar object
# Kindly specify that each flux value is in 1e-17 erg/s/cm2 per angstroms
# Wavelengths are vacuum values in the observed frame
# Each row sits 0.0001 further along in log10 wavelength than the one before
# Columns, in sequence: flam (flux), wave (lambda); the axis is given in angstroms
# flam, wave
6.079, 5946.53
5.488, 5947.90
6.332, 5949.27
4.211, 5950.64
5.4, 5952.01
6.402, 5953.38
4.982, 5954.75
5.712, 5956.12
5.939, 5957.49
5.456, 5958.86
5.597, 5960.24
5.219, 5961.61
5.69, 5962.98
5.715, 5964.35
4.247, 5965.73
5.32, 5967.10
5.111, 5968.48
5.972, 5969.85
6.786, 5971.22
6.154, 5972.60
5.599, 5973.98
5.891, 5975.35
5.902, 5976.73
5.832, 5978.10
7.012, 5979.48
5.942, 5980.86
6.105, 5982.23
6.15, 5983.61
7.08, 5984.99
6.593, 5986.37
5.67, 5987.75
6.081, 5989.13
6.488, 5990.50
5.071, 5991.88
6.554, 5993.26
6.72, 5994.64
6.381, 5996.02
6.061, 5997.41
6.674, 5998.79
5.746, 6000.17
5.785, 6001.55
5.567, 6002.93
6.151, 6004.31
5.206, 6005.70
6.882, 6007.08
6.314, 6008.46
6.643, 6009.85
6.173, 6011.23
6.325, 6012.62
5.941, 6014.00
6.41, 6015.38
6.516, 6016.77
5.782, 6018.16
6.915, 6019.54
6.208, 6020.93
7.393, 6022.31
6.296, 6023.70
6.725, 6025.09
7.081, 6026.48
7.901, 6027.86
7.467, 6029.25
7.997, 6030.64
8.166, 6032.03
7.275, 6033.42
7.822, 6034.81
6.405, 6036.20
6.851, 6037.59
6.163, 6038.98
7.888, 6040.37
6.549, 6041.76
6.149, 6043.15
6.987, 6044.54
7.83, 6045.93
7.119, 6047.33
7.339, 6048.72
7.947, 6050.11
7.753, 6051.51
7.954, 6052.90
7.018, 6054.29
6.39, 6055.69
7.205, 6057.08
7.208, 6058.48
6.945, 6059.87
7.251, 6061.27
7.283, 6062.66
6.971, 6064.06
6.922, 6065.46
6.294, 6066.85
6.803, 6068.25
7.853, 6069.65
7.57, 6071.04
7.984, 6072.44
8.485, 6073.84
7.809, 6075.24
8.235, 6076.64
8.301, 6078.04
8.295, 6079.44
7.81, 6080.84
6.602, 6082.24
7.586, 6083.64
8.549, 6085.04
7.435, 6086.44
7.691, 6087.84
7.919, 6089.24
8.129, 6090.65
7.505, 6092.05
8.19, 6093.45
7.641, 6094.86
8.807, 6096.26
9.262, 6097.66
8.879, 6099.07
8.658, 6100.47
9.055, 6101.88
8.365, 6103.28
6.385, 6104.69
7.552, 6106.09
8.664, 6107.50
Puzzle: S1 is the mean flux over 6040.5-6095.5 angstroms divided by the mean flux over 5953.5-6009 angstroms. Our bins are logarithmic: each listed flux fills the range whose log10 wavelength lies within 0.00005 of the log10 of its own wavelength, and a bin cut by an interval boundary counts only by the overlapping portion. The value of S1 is 1.26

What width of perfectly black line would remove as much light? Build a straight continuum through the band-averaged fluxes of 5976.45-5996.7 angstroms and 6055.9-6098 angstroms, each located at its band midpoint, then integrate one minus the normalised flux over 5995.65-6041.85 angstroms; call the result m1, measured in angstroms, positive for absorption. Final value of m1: 0.8 angstroms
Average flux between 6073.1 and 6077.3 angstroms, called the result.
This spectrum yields 8.17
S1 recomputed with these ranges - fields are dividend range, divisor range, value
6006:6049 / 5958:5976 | 1.23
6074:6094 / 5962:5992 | 1.33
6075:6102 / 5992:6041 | 1.22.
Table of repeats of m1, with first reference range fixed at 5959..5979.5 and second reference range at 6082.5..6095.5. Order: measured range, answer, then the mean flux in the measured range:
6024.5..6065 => -1.2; 7.23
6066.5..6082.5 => -0.4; 7.73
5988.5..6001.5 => -0.1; 6.18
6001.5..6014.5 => 0.5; 6.12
